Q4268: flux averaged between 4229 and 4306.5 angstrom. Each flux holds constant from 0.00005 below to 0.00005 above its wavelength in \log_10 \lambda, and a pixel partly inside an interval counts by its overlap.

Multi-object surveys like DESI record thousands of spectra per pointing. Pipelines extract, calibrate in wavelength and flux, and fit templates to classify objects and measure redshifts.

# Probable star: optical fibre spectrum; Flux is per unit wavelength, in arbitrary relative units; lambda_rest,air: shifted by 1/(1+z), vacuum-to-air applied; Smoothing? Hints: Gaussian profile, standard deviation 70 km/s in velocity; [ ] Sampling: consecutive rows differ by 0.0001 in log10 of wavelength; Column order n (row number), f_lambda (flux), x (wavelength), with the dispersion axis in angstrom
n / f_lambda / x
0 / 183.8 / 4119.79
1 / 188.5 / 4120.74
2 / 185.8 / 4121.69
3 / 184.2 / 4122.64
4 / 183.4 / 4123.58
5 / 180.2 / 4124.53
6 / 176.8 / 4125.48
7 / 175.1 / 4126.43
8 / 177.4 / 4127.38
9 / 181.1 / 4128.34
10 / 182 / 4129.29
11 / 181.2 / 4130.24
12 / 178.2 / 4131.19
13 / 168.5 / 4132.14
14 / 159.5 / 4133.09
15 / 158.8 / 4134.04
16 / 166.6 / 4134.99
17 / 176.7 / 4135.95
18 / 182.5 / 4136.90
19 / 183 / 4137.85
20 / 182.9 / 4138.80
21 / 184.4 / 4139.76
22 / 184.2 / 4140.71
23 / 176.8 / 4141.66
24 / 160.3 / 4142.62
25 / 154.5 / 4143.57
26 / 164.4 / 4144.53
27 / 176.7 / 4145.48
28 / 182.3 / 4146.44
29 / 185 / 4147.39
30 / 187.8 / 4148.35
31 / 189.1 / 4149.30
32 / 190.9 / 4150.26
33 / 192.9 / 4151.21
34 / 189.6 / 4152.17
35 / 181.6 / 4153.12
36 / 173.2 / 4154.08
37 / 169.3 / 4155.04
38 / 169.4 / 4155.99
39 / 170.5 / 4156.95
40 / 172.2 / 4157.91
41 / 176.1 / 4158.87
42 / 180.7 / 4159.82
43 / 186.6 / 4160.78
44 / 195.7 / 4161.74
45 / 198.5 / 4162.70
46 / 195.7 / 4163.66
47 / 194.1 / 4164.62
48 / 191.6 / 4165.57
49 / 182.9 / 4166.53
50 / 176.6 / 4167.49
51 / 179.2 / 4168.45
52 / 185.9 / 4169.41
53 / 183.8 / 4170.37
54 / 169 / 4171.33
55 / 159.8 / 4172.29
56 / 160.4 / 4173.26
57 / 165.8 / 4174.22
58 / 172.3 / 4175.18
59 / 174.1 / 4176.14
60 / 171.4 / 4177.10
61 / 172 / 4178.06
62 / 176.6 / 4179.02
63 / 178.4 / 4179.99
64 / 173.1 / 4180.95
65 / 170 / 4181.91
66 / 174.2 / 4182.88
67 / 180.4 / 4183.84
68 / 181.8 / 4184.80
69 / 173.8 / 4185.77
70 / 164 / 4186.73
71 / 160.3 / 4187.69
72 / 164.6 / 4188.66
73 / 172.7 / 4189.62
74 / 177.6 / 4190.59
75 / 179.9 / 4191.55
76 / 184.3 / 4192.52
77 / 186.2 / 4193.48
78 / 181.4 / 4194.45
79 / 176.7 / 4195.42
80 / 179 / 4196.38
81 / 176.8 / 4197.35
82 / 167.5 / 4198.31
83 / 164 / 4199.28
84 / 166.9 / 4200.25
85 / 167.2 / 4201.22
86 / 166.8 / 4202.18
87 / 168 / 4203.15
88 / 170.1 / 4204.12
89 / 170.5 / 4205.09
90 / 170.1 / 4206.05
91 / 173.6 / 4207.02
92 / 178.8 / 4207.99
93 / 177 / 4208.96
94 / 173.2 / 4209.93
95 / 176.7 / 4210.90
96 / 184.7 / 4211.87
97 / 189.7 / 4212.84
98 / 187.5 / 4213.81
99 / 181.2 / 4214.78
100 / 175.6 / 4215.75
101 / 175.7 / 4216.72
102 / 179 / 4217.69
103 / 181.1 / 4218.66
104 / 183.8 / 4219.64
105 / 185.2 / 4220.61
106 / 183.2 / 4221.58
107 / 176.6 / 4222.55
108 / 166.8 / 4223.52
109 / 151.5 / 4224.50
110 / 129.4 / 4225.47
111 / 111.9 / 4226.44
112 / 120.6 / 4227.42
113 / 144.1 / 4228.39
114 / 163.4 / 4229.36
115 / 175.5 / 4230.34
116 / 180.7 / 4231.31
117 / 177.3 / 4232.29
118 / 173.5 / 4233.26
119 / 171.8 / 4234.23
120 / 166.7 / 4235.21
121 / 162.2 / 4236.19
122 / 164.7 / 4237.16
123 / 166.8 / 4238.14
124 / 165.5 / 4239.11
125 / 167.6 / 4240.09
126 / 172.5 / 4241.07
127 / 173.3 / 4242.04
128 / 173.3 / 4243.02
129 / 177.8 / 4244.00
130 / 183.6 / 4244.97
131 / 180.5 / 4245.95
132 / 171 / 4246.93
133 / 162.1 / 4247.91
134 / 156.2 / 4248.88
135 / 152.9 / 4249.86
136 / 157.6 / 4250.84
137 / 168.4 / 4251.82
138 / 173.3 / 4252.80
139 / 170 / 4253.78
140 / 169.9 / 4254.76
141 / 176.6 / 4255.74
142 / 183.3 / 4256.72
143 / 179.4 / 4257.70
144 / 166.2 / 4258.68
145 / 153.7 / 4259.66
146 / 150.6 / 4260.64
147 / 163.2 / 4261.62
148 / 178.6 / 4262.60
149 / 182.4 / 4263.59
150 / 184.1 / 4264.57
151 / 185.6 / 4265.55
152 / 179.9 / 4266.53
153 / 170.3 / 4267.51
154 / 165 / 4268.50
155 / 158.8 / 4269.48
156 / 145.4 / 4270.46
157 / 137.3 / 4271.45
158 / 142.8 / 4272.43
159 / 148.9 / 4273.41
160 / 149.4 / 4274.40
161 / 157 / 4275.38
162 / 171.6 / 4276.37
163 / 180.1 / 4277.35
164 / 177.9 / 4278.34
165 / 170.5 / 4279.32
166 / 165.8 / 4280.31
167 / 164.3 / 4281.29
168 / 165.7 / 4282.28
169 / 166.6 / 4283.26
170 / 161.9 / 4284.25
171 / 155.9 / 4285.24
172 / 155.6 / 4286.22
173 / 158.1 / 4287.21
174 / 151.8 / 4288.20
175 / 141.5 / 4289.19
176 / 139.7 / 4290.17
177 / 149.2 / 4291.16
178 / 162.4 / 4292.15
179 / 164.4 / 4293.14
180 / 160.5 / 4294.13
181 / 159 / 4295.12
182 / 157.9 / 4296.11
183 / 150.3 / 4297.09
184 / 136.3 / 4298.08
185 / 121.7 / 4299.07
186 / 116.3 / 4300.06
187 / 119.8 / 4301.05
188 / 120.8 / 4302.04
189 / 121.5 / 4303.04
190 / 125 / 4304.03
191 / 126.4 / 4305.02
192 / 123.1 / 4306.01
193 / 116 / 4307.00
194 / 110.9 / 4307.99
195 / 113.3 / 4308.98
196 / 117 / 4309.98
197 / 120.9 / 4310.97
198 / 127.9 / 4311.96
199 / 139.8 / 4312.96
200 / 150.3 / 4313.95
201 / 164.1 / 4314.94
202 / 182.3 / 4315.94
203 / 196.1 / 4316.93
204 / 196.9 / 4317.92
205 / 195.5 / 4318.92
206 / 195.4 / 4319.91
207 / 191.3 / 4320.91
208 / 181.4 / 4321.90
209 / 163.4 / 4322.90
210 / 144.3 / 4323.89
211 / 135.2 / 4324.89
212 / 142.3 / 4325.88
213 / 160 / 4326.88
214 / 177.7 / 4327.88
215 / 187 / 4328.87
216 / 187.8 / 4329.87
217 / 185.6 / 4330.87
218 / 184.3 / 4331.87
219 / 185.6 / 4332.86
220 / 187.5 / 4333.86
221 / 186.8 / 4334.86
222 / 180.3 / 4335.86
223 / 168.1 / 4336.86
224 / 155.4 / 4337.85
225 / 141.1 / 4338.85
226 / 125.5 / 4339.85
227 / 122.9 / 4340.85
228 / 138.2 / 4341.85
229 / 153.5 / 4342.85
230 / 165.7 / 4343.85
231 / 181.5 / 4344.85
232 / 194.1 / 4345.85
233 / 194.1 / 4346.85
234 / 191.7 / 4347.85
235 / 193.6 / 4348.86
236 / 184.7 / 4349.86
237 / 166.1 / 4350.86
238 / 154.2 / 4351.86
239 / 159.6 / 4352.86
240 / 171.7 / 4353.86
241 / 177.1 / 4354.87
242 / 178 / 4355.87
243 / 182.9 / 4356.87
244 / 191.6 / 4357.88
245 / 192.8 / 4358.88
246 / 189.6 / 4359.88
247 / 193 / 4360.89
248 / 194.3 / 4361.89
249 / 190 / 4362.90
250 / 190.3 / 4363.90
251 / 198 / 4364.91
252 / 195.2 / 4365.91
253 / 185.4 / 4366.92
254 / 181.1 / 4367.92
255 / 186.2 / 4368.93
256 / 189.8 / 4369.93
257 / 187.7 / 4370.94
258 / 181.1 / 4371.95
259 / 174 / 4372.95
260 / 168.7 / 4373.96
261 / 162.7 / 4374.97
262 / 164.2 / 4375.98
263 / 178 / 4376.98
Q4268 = 160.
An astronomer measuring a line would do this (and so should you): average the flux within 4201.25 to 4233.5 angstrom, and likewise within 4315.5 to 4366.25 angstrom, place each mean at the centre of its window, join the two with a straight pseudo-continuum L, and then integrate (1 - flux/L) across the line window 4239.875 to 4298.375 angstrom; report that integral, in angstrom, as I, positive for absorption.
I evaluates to 2.8 angstrom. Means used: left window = 170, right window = 176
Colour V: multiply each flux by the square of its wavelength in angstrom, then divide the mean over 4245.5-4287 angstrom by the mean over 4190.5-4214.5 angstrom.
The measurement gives 1.0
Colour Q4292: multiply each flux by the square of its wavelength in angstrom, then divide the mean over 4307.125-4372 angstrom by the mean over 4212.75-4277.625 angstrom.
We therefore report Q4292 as 1.1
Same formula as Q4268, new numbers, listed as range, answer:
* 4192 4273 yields 169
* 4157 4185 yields 178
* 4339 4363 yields 174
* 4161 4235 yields 173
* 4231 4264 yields 170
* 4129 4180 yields 178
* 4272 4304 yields 152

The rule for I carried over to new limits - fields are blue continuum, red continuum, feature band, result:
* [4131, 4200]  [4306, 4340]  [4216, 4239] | 0.8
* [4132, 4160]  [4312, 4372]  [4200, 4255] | 2.1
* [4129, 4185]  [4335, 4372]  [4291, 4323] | 5.3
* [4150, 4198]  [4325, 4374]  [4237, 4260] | 1.0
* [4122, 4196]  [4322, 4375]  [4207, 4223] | -0.3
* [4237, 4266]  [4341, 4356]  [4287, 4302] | 2.3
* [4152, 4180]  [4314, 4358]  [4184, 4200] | 0.3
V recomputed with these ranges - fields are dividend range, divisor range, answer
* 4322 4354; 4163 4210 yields 1.03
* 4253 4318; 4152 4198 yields 0.91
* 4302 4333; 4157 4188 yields 0.94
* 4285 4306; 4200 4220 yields 0.84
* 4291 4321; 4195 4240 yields 0.90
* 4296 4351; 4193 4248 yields 0.97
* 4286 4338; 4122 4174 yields 0.94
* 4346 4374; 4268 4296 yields 1.21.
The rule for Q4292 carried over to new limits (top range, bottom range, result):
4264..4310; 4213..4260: 0.91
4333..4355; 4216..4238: 1.08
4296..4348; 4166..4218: 0.95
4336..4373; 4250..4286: 1.11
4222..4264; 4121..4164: 0.97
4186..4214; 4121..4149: 1.02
